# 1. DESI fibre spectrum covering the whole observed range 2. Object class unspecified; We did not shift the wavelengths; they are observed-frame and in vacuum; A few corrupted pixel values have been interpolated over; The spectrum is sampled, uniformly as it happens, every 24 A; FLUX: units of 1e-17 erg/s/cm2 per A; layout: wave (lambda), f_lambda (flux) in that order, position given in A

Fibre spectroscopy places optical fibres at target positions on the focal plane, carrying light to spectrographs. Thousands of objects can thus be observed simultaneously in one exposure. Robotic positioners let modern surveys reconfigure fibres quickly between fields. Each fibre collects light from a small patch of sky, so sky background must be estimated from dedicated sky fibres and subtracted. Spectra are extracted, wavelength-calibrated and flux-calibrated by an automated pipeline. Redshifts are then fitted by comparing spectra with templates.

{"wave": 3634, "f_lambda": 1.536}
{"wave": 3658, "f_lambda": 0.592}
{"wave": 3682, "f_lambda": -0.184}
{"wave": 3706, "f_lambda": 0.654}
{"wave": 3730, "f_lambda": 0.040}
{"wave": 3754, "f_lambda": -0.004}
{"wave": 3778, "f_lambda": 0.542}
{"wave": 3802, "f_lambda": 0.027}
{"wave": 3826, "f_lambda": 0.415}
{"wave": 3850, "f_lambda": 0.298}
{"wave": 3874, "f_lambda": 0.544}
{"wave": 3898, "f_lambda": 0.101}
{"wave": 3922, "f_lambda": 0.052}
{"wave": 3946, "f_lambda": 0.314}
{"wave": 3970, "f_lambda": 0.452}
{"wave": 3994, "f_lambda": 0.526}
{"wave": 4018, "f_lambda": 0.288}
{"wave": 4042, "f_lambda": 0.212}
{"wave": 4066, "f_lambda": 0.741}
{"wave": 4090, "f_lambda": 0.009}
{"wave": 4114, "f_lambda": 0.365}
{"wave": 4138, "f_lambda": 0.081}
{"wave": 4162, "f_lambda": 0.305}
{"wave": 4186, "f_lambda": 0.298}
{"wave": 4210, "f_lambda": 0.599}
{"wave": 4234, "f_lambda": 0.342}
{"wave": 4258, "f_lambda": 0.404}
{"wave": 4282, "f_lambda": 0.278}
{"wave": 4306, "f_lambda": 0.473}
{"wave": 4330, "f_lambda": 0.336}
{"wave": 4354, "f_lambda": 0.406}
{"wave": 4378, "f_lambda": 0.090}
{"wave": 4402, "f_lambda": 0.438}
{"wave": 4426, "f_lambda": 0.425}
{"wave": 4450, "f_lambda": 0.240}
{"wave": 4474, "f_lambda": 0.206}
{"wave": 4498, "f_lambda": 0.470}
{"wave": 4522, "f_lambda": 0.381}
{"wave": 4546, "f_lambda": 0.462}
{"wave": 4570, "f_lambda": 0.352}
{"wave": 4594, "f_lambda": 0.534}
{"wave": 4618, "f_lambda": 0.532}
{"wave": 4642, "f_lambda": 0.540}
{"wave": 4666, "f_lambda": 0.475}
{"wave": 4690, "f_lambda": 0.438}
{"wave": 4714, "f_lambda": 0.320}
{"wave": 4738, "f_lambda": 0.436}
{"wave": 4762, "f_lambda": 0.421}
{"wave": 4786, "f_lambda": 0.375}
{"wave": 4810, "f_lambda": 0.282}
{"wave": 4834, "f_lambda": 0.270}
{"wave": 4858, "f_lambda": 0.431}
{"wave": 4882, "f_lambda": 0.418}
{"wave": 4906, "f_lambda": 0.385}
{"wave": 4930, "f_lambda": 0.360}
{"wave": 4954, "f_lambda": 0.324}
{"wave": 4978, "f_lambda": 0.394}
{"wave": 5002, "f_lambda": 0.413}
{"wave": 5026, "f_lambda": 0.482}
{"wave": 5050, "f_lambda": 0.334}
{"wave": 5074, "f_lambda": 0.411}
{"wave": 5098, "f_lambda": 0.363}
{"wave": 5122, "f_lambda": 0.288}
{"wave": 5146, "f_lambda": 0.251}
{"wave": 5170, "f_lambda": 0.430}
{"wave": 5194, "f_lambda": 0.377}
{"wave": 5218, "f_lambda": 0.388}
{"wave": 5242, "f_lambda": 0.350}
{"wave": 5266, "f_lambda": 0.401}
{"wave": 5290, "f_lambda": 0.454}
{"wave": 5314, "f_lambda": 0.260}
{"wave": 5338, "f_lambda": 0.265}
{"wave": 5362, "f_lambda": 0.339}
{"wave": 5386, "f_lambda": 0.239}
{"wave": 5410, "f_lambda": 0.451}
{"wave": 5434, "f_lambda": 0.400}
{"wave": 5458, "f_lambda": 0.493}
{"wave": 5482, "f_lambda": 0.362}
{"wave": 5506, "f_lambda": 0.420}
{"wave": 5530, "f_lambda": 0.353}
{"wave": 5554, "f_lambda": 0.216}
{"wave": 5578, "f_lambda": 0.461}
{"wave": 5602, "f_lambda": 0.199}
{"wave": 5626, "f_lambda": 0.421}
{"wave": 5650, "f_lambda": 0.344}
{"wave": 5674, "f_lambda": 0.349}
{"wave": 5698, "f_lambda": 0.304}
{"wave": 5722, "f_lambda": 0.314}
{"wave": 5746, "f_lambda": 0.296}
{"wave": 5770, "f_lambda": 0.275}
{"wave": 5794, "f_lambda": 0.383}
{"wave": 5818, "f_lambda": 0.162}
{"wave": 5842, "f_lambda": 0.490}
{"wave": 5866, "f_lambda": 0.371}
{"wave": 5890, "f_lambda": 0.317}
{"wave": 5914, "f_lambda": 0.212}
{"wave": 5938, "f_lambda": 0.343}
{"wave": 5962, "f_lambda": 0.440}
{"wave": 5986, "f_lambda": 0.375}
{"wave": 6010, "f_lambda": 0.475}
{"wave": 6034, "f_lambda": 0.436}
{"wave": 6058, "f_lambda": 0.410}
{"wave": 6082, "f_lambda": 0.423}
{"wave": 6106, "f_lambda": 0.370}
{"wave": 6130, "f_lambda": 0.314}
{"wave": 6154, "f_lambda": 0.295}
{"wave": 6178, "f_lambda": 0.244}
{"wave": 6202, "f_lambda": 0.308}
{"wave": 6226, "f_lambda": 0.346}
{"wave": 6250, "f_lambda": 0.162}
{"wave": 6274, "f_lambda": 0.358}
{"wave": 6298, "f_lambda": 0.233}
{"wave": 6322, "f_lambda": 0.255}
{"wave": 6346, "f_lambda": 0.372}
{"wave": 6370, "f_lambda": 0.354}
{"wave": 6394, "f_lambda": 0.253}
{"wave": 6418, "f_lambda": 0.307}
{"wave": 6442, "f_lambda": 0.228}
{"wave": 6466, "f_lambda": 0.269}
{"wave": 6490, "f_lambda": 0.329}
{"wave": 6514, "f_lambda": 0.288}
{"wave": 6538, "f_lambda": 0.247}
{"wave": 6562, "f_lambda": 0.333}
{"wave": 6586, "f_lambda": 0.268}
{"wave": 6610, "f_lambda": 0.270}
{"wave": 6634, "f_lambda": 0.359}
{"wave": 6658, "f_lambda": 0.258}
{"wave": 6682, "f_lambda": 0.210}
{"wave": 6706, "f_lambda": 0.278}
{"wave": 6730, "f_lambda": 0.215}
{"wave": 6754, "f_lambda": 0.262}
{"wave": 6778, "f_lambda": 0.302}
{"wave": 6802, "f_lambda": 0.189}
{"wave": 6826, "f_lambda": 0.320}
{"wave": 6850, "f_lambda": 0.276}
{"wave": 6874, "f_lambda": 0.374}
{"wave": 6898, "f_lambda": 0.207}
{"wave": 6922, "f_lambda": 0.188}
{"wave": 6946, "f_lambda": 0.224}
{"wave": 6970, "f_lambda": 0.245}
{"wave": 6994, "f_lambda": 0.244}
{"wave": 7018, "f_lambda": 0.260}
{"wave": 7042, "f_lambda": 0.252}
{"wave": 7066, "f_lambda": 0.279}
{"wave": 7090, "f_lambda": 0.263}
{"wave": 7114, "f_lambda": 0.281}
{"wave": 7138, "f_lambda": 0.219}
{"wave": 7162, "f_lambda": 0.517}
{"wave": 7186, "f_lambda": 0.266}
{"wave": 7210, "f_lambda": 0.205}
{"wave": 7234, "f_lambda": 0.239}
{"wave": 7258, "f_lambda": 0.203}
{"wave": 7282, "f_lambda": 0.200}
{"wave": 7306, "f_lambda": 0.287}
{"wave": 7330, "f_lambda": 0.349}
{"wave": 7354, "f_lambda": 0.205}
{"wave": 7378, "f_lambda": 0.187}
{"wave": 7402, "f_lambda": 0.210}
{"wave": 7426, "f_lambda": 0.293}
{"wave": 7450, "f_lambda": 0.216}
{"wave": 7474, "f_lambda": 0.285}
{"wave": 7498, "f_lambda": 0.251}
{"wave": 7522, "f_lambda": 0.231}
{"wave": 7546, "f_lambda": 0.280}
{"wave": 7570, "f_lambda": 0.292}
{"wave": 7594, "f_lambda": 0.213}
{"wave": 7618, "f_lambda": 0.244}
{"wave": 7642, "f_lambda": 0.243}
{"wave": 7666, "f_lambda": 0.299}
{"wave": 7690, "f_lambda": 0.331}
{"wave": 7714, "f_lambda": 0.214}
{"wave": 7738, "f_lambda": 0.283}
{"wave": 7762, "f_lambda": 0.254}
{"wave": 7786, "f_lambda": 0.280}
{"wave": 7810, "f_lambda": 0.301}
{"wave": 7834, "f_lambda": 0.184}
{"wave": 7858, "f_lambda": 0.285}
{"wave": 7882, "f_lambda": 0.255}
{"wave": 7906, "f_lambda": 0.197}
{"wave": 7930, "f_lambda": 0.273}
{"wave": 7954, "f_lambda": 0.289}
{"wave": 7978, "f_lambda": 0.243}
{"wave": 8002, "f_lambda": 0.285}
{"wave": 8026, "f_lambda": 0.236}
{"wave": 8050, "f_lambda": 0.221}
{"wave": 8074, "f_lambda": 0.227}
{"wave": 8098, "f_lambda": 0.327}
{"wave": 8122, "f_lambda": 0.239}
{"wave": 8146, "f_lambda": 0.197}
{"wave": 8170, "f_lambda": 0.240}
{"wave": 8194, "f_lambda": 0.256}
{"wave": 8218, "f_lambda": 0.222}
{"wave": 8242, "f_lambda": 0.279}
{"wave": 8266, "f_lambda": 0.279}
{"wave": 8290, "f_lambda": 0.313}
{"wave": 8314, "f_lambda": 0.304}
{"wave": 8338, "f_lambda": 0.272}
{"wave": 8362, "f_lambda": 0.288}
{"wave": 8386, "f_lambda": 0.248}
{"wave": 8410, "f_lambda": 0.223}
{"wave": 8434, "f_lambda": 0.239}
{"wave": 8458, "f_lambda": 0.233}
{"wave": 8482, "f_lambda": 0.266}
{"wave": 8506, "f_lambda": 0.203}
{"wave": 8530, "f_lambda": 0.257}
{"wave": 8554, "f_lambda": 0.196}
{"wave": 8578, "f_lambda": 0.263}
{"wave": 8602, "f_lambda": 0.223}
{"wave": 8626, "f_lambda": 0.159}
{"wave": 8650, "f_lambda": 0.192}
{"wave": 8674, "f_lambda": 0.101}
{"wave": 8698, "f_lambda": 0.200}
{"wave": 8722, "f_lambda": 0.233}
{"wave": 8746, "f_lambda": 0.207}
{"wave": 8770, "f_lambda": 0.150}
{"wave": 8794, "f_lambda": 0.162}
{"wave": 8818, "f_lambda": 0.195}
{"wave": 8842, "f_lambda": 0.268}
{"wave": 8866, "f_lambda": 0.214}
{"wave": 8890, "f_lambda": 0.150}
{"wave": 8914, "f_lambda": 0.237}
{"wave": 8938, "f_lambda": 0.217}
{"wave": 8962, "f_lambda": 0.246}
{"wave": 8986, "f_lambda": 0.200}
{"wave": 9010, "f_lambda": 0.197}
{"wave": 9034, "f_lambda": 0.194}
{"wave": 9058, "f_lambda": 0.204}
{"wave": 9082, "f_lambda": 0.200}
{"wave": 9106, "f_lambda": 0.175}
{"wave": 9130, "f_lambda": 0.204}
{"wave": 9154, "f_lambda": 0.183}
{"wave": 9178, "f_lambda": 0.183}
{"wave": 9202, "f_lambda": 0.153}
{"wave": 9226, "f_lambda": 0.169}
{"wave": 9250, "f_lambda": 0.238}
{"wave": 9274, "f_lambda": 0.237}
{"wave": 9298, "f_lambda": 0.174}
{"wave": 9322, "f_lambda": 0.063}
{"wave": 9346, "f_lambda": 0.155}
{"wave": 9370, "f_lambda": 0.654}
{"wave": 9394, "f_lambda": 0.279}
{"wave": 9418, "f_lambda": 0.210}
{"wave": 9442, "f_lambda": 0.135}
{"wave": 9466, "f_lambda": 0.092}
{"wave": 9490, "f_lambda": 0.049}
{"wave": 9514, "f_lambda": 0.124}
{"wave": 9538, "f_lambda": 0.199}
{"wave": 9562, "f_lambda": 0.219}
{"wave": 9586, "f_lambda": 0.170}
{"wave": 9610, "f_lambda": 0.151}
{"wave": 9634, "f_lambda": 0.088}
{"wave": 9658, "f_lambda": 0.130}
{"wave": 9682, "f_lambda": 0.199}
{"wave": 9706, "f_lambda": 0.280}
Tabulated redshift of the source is 0.09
